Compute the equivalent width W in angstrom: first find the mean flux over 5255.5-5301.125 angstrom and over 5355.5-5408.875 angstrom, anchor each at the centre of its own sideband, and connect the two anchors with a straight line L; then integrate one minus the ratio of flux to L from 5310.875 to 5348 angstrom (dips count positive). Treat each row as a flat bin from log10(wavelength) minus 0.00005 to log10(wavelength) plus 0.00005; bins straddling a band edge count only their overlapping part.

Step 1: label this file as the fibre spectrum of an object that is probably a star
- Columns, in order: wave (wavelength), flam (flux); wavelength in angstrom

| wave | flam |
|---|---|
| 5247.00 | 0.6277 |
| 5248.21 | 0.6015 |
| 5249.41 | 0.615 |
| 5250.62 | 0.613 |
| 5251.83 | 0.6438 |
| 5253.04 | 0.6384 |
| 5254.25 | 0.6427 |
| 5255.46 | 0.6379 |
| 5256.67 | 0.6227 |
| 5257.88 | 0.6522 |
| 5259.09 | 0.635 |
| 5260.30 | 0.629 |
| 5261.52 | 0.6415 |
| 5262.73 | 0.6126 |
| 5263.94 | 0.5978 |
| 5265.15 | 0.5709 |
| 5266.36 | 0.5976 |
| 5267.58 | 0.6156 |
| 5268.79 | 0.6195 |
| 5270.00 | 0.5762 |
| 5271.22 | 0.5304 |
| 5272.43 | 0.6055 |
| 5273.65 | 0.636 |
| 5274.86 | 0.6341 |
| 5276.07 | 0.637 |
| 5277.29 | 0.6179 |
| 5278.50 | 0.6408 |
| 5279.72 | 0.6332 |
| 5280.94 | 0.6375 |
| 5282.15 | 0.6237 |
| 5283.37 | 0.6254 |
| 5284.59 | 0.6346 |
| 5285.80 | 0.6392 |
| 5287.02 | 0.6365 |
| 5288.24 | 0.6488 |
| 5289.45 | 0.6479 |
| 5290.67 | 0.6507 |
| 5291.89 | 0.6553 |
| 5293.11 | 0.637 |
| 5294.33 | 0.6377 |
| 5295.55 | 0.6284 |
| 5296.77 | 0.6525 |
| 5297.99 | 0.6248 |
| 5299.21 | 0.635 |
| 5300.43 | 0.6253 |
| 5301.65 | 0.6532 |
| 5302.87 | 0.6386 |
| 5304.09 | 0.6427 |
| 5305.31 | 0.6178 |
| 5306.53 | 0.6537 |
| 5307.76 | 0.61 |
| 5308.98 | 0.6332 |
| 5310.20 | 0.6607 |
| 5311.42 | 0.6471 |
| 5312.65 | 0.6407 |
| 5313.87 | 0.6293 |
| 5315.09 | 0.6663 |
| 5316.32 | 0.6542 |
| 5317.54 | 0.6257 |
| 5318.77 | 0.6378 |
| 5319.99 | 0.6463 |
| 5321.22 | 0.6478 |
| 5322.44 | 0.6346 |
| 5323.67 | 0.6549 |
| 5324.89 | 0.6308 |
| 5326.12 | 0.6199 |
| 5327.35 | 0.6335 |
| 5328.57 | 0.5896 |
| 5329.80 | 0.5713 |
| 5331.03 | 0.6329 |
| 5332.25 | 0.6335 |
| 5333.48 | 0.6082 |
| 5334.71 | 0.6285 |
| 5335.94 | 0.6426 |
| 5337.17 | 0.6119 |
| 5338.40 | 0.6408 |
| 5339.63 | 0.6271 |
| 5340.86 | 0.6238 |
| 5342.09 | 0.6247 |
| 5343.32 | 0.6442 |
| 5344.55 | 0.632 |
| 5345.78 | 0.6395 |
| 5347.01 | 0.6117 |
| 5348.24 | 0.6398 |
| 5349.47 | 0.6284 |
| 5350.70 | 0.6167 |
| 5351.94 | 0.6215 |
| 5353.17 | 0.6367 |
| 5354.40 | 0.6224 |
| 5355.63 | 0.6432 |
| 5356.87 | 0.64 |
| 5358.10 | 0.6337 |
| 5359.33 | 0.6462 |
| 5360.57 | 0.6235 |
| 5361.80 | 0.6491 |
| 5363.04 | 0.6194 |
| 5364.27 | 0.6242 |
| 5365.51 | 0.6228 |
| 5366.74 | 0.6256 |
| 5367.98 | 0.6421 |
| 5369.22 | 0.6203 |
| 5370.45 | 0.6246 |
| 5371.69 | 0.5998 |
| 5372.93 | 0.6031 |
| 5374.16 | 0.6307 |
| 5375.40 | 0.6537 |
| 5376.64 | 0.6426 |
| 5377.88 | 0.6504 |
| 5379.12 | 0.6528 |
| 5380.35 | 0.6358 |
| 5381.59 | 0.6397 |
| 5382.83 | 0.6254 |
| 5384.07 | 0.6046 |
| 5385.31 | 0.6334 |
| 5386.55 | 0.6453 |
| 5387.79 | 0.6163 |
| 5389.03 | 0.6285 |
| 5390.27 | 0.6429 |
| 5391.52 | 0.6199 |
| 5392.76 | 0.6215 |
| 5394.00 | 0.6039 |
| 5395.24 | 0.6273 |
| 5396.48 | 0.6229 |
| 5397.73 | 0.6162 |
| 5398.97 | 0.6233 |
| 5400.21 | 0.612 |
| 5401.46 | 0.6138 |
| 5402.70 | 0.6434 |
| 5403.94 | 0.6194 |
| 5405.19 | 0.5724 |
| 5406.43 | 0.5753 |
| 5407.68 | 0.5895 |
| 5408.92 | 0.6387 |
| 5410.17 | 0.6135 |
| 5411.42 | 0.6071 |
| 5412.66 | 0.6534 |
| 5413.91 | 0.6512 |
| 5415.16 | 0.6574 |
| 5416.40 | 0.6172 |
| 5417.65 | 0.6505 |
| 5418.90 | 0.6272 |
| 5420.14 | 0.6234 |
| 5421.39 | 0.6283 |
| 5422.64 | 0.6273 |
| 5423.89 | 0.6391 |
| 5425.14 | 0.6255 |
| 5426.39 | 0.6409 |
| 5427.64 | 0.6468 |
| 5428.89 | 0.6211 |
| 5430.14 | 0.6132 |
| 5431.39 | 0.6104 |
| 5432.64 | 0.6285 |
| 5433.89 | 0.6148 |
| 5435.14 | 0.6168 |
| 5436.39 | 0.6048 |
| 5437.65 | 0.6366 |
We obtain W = -0.34 angstrom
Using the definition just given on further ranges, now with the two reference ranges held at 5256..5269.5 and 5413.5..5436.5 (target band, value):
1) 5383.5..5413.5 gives 0.40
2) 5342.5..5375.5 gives -0.25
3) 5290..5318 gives -0.89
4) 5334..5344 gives -0.12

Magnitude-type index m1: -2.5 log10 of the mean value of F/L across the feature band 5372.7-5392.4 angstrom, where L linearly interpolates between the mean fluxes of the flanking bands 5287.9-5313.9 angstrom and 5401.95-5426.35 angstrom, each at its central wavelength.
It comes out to -0.008 mag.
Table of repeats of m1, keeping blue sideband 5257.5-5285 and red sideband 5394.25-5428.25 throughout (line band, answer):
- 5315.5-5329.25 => -0.025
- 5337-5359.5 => -0.017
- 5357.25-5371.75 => -0.012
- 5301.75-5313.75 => -0.034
